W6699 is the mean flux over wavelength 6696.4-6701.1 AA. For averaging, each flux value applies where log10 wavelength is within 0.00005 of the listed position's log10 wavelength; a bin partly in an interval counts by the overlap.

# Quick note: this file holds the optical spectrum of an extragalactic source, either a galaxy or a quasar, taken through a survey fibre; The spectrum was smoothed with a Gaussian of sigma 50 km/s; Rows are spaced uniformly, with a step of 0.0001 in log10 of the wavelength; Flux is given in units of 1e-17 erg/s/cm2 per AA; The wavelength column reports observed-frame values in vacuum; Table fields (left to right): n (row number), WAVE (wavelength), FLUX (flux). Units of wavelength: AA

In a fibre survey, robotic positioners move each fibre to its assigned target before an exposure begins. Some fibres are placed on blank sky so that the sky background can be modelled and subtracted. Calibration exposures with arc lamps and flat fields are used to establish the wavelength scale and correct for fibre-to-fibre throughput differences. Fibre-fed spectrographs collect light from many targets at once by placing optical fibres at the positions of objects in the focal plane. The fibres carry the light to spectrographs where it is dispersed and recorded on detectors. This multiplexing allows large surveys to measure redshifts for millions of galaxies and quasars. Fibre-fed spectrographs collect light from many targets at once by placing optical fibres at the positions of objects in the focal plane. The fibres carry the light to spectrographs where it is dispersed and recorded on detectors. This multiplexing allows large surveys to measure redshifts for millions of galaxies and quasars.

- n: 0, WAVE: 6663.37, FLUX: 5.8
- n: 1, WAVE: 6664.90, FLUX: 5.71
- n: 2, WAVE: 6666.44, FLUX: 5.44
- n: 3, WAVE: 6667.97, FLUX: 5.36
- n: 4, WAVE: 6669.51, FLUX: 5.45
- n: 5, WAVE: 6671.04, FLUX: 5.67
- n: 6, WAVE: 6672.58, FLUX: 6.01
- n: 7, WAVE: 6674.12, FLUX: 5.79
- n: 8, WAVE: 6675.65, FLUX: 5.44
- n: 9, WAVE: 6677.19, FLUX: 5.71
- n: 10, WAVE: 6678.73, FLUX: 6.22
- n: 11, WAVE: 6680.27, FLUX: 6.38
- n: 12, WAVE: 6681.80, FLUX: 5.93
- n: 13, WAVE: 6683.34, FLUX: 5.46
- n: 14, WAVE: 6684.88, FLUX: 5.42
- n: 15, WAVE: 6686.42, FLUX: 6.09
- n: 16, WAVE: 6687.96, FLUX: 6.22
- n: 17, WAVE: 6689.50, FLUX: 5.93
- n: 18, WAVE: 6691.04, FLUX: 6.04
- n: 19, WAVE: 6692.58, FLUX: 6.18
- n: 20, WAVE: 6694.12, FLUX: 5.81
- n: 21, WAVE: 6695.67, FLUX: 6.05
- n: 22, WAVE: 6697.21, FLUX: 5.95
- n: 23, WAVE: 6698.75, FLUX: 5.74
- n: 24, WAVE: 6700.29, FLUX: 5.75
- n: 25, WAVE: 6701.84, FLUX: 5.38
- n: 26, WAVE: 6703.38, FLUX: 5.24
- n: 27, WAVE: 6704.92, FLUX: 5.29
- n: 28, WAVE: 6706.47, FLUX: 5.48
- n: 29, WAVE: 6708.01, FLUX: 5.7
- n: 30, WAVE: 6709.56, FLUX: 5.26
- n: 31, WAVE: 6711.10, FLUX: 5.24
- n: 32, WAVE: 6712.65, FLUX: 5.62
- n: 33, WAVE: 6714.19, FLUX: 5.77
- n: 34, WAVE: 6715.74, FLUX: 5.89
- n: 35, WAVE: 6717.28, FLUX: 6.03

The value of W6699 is 5.81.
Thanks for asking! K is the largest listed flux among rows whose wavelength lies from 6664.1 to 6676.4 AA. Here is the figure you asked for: 6.01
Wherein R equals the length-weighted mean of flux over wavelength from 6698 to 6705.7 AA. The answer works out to 5.48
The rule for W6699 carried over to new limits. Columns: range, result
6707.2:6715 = 5.52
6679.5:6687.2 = 5.86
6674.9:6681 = 5.93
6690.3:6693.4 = 6.11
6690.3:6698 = 6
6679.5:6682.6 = 6.16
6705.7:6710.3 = 5.48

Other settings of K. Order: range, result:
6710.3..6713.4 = 5.62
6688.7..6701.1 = 6.18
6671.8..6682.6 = 6.38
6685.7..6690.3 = 6.22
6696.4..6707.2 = 5.95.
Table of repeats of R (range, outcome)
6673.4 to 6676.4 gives 5.63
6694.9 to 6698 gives 6.01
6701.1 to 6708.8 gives 5.42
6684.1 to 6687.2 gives 5.75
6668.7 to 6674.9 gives 5.73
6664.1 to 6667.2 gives 5.58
